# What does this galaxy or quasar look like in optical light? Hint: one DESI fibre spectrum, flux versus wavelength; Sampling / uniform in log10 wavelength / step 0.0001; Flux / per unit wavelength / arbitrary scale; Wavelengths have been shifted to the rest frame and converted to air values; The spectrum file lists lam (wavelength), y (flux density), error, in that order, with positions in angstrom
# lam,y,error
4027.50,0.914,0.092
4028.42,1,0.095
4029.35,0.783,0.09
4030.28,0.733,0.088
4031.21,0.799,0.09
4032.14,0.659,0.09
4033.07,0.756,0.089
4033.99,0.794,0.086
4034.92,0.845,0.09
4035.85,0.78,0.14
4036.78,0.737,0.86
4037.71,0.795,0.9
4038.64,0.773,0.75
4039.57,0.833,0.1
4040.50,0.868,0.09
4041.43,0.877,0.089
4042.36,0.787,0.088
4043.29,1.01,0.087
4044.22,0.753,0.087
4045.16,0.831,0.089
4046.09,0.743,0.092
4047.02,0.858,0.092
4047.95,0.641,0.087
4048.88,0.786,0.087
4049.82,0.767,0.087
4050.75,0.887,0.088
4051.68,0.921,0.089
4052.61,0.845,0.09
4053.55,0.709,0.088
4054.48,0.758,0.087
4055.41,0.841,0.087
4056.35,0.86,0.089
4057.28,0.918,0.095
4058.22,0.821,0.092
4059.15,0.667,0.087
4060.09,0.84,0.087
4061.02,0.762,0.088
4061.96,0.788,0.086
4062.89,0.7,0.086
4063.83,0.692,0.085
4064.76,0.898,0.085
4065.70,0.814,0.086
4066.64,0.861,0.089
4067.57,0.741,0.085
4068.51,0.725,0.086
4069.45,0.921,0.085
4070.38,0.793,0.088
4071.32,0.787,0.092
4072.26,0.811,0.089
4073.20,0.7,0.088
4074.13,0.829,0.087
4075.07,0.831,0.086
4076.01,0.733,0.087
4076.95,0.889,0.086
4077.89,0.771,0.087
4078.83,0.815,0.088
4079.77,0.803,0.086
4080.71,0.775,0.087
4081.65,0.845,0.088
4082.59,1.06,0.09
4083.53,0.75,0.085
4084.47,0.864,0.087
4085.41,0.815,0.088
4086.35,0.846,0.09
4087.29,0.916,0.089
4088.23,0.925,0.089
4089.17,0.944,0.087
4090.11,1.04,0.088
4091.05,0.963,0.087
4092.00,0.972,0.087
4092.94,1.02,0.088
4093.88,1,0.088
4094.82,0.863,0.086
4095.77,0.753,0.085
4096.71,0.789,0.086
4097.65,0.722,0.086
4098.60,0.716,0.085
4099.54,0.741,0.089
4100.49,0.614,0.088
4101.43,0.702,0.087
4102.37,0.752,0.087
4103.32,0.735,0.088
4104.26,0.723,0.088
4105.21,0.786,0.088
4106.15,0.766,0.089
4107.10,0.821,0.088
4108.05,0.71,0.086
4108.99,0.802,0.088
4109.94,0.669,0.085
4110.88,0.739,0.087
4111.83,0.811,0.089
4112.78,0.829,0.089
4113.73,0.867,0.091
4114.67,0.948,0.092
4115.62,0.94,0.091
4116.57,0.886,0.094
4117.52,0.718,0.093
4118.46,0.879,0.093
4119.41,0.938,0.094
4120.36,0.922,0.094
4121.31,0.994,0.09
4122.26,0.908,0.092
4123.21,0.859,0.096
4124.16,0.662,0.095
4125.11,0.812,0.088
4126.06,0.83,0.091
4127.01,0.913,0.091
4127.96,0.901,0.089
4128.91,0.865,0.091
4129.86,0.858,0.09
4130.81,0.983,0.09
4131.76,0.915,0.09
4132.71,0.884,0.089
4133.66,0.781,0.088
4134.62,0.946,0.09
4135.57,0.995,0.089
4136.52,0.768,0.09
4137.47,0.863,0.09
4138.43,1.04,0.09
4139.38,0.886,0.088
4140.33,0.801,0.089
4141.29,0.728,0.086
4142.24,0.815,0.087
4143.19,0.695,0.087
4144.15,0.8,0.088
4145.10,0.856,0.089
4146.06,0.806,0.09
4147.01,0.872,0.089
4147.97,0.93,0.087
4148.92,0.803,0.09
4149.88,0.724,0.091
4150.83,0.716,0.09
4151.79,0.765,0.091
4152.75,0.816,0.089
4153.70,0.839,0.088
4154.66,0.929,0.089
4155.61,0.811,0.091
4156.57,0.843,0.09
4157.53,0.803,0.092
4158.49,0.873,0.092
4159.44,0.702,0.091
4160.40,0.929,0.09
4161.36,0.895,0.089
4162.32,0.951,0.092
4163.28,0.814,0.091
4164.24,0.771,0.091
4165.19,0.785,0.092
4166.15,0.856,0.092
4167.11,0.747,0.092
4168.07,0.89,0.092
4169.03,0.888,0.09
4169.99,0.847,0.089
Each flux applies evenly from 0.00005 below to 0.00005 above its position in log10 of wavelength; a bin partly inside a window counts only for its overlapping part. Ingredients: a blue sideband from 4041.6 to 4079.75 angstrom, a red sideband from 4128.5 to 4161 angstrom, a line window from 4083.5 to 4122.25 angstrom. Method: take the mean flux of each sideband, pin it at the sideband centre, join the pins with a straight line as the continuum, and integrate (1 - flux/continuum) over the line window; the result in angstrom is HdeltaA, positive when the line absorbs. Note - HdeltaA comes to -0.61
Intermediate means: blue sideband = 0.803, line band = 0.836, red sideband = 0.842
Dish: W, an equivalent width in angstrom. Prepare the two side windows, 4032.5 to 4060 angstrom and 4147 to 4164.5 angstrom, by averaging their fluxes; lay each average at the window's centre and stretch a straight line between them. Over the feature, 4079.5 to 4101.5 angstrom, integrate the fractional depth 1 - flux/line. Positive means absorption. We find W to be -1.00 angstrom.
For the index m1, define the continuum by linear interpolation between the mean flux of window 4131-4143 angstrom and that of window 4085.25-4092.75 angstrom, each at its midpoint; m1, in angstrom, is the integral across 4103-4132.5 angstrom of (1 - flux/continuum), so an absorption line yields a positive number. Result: 1.8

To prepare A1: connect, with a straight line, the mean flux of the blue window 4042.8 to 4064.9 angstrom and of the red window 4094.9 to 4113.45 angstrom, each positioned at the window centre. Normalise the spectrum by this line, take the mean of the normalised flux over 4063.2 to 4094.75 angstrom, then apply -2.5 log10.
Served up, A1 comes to -0.10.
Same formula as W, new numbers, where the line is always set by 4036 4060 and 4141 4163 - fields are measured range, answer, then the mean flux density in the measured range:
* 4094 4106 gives 1.0 angstrom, 0.75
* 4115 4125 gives -0.6 angstrom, 0.869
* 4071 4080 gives 0.2 angstrom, 0.797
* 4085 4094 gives -1.4 angstrom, 0.943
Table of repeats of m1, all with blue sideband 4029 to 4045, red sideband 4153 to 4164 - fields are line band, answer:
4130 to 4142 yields -0.6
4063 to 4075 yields 0.3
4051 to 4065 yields 0.1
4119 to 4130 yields -0.5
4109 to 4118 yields 0.1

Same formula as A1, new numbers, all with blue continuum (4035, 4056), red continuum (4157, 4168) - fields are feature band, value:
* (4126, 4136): -0.09 mag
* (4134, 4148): -0.03 mag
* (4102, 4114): 0.07 mag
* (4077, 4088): -0.04 mag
